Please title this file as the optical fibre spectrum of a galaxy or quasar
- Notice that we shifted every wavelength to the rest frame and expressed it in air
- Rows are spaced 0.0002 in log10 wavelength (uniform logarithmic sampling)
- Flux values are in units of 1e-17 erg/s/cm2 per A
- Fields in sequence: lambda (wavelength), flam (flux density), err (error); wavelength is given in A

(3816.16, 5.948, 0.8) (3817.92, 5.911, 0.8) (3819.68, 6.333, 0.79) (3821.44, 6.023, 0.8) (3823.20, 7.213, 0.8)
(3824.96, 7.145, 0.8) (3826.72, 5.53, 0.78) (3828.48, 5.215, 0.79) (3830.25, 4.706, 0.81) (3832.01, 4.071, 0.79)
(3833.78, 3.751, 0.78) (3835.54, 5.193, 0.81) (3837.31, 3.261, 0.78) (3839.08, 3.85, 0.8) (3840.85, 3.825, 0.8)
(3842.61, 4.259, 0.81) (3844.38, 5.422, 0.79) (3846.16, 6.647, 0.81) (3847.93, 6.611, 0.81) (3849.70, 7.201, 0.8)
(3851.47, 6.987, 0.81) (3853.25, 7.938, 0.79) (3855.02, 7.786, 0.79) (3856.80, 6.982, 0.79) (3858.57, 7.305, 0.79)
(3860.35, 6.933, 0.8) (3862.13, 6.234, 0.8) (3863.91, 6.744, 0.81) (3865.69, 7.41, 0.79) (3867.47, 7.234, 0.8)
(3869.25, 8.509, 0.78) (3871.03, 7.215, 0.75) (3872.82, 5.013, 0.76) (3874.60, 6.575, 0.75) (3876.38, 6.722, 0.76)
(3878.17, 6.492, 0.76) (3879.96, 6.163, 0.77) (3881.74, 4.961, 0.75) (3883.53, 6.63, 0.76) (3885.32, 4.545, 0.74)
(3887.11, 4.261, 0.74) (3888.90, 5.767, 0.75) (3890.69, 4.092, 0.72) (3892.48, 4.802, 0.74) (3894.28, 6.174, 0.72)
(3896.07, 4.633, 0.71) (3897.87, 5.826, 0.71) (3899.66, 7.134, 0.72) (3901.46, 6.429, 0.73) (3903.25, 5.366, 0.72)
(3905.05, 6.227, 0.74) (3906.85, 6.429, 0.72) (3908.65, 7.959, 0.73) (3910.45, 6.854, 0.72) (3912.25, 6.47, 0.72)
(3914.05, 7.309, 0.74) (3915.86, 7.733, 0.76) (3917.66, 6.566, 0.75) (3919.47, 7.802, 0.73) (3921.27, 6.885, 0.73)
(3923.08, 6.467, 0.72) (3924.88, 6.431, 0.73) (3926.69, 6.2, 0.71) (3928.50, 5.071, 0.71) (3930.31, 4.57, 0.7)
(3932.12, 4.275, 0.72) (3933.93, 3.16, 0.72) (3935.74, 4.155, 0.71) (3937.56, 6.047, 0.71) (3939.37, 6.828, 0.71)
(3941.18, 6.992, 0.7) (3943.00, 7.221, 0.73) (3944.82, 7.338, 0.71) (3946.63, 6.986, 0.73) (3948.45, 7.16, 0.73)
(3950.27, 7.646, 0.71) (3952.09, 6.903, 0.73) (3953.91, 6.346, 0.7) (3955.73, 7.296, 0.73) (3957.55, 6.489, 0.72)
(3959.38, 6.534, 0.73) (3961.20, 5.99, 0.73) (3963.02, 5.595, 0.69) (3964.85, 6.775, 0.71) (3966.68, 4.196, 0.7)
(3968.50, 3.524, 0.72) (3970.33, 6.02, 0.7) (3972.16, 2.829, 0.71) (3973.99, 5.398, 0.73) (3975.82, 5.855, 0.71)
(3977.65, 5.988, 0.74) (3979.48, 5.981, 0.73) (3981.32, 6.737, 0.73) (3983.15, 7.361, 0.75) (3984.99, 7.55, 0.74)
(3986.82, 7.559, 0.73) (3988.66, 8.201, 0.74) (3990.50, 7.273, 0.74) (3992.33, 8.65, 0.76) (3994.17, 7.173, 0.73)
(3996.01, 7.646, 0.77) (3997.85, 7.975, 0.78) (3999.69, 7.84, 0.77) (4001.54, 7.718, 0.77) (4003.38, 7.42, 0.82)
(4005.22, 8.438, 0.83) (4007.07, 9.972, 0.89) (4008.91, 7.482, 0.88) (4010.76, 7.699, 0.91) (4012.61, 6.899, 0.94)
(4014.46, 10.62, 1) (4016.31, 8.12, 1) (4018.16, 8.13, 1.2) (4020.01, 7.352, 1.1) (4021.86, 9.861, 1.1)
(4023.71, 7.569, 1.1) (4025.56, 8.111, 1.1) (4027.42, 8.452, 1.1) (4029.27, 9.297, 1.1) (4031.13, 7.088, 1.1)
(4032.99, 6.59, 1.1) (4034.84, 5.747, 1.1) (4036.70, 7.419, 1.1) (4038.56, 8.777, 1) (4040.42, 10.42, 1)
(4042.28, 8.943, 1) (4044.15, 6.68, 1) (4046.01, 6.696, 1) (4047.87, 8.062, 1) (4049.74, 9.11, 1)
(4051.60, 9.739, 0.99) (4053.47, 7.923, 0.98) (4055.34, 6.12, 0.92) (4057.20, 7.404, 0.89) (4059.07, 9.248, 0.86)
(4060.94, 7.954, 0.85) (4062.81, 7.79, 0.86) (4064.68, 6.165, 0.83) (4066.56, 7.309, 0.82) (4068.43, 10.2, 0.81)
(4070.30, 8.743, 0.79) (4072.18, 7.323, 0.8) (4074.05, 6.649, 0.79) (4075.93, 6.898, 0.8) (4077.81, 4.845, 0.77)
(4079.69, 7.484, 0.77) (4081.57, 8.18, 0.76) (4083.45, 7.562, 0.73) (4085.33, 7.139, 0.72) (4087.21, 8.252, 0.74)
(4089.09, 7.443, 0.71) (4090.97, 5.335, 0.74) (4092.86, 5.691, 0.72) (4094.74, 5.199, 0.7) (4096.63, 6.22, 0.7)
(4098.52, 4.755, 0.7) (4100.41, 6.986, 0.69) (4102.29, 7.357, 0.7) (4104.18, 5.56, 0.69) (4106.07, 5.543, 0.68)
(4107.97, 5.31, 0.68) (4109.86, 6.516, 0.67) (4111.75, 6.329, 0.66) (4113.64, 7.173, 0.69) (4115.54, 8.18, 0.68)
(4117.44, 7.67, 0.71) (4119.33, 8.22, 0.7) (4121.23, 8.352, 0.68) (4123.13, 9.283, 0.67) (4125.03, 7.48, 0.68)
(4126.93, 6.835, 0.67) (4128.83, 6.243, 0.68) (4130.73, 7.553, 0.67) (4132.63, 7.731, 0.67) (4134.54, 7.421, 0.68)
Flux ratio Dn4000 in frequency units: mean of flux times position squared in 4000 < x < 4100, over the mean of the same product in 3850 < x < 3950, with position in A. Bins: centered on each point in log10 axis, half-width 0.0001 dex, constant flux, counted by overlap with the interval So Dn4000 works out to 1.3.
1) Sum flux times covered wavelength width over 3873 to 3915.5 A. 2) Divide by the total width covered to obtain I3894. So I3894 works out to 6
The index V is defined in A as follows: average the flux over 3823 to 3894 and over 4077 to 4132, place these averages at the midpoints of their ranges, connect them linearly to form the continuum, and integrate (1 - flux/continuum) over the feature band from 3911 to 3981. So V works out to 1.83 A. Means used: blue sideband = 5.92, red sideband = 6.86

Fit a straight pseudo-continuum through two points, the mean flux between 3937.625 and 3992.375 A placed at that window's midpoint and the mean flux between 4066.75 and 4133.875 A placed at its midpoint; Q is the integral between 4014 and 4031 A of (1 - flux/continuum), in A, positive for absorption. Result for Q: -4.5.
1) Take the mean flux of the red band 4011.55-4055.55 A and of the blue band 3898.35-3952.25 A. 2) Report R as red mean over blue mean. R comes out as 1.3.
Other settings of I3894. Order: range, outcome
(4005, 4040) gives 8.11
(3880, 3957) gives 6.15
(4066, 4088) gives 7.55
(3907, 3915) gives 7.08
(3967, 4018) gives 7.17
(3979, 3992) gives 7.34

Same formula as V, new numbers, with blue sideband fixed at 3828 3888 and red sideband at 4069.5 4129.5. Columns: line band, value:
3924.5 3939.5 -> 2.85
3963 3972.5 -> 2.26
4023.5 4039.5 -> -2.52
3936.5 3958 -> -2.10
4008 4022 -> -3.43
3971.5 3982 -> 1.51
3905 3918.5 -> -1.78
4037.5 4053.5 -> -4.34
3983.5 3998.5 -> -2.91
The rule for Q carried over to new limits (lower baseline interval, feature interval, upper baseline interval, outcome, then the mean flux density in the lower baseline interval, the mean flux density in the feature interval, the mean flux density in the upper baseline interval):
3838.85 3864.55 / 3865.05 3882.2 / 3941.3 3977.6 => -0.9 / 6.38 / 6.66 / 6.12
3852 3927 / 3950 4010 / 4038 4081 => 3.4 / 6.46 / 6.8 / 7.84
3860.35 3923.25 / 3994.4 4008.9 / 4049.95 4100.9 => -2.5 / 6.34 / 8.06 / 7.23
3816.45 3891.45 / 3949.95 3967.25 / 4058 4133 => 0.2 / 5.97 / 6.37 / 7.11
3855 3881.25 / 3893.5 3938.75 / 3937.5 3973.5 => 2.9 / 6.83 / 6.09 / 6.23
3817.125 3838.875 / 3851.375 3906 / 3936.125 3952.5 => -2.7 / 5.31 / 6.28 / 6.92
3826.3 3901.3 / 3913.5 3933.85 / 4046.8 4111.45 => 0.2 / 5.88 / 6.15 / 7.11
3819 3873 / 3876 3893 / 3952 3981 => 1.6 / 6.1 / 5.42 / 5.72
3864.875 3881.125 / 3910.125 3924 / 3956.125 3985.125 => -1.5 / 6.78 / 7.02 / 5.78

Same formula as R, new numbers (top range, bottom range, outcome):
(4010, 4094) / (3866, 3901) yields 1.30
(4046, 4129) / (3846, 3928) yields 1.11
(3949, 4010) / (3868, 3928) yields 1.09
